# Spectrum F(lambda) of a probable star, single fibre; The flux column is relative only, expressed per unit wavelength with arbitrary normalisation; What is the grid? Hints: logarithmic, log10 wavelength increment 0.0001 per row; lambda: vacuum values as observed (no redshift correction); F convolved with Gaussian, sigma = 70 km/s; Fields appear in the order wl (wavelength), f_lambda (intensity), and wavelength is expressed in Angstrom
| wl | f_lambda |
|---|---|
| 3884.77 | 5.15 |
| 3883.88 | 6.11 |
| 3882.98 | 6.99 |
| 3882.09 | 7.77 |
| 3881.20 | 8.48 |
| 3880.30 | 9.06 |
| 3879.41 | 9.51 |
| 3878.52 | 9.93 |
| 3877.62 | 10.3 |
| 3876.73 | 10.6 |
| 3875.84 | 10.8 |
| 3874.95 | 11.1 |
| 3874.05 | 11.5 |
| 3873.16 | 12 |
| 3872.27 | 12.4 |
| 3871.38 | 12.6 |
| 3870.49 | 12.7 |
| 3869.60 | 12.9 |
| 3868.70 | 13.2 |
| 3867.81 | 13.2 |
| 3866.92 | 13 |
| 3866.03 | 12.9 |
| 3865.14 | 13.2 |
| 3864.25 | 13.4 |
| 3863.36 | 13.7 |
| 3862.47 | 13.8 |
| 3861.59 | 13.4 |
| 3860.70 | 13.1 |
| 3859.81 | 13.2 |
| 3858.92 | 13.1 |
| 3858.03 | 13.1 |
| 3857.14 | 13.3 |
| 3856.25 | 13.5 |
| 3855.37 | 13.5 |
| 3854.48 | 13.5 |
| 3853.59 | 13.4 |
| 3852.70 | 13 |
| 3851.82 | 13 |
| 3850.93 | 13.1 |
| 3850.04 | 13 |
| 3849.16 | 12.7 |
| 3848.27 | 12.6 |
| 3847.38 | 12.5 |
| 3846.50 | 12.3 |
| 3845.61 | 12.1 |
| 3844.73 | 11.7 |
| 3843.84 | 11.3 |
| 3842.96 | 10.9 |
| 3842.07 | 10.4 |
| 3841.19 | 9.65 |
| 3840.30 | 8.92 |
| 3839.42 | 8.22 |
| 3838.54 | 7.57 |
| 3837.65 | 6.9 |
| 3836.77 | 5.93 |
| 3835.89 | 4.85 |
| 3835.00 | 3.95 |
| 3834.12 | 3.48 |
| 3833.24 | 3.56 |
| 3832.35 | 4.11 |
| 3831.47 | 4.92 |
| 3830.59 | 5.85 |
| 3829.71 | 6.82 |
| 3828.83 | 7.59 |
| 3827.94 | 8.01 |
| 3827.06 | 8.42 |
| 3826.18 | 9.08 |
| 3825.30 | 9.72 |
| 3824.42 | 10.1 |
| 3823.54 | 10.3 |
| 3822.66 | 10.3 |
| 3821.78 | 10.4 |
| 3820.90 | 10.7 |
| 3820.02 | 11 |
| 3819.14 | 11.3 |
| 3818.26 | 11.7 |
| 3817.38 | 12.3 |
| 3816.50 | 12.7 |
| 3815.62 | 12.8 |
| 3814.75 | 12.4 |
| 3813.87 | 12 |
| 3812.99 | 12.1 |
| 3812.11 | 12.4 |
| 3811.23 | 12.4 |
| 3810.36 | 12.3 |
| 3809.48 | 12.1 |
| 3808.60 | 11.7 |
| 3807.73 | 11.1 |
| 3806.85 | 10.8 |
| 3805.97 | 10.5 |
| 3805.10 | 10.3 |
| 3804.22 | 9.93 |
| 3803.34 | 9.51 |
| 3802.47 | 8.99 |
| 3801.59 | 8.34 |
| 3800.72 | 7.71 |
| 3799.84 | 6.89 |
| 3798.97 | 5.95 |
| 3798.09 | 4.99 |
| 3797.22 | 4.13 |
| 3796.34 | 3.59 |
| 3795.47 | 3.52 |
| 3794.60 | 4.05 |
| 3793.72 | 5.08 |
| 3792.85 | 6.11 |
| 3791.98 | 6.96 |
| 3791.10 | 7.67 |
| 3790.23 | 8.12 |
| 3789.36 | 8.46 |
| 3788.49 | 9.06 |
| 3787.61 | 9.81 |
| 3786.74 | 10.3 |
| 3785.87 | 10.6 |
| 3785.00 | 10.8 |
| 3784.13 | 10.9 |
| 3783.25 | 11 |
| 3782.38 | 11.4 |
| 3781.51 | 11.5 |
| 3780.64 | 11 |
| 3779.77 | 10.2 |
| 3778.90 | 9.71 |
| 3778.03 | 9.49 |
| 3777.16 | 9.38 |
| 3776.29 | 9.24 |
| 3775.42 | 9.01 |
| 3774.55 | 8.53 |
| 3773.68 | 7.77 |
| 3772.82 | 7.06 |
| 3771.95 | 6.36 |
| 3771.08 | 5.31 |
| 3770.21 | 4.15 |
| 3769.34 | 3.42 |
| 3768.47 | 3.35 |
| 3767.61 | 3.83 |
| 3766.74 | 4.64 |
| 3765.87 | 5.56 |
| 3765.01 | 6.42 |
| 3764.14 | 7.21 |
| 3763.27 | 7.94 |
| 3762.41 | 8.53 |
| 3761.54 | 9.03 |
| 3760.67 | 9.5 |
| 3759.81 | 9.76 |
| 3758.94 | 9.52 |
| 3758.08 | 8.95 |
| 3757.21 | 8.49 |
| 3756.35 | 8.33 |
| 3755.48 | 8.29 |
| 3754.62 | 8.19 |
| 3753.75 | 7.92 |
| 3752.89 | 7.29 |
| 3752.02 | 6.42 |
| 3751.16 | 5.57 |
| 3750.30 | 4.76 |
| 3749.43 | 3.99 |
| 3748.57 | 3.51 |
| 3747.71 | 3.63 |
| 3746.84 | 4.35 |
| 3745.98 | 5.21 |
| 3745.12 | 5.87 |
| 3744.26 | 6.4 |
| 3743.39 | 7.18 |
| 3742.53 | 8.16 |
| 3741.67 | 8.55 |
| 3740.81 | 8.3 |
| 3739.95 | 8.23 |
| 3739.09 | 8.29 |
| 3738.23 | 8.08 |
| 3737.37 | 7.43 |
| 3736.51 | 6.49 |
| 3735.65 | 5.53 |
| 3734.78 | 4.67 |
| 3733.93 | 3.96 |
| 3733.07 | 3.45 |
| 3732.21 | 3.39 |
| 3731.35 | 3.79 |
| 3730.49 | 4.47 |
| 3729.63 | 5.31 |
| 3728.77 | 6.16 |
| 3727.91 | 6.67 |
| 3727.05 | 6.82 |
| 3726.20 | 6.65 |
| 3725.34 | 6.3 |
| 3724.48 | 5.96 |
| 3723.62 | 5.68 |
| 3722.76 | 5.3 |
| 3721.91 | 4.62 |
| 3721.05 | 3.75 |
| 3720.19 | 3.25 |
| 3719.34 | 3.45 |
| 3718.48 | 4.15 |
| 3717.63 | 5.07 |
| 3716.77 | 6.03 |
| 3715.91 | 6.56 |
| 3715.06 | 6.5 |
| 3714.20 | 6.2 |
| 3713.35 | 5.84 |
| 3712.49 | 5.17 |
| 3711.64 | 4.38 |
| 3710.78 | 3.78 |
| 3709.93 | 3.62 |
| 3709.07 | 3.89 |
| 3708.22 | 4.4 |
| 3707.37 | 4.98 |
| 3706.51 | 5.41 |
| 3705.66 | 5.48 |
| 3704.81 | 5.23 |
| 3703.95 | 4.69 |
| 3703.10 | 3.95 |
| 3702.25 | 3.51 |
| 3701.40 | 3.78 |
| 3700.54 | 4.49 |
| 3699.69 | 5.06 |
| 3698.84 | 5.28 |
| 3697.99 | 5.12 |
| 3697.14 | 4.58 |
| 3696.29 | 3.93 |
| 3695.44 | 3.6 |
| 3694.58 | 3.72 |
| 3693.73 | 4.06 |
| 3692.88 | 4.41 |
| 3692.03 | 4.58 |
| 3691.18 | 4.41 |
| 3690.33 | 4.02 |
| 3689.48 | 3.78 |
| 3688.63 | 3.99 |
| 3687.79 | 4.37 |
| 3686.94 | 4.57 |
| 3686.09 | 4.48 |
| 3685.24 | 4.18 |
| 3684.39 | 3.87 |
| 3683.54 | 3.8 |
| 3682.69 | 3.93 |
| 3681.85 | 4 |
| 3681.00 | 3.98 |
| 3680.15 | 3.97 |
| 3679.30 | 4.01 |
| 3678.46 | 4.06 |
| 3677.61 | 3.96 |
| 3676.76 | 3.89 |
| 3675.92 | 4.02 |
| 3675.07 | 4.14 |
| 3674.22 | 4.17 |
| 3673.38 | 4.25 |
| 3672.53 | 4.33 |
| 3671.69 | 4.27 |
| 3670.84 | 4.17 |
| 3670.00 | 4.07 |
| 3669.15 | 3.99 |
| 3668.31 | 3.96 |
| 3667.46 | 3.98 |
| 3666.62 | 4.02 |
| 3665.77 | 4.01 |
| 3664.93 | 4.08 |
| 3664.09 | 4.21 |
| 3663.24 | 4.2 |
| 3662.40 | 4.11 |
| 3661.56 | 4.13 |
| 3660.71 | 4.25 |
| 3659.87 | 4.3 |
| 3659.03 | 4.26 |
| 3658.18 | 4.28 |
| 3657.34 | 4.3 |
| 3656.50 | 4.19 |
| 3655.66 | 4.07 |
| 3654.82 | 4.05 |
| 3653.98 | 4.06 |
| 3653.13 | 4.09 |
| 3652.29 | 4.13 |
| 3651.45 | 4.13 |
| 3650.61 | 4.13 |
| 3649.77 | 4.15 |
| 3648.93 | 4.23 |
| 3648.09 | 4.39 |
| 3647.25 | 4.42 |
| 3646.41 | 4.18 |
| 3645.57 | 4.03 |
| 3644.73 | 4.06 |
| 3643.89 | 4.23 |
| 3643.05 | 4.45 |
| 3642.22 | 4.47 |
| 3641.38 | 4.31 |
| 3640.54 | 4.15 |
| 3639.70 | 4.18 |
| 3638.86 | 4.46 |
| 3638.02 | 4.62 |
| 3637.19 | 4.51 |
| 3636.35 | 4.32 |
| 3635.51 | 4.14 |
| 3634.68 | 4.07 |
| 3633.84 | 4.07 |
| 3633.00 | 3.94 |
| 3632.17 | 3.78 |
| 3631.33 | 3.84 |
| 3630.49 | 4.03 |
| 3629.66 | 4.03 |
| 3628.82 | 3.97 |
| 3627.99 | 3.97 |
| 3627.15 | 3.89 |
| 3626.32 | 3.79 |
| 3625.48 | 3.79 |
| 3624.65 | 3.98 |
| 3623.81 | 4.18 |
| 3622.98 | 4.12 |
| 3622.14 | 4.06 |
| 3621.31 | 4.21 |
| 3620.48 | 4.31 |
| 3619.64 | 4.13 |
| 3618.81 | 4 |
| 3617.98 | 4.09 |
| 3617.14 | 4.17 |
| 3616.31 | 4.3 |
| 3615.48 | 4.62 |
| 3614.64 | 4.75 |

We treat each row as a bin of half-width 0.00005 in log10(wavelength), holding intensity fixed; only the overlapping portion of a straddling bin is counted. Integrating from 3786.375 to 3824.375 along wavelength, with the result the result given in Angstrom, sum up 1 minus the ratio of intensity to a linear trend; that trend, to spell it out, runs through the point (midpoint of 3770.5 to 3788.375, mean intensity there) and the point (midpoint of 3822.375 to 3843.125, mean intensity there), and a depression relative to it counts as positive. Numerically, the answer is -4.71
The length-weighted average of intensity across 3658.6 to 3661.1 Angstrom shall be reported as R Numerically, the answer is 4.27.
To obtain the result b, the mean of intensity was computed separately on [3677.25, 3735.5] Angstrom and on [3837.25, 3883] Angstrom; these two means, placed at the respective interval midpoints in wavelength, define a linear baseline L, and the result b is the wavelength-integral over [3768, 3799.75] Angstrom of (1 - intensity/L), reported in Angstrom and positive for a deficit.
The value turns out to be 1.8 Angstrom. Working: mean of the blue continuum 4.63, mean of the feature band 7.71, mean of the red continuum 11.7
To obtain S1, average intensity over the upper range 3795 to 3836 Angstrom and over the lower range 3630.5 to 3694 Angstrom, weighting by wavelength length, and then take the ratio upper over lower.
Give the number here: 2.1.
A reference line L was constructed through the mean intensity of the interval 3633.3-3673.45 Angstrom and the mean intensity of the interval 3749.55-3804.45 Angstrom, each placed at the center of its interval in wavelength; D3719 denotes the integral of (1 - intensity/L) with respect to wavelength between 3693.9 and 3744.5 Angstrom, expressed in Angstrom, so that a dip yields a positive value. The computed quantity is 6.31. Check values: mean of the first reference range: 4.2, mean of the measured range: 5.33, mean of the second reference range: 7.68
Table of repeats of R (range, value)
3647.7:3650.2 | 4.26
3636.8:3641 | 4.38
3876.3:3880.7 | 9.89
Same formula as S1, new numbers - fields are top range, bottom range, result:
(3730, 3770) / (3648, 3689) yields 1.56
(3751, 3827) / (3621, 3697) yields 2.13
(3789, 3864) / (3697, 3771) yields 1.69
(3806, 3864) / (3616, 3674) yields 2.56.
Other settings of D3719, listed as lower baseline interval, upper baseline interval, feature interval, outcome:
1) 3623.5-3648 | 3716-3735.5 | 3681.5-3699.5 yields 1.62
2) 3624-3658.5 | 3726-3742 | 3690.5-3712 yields 3.96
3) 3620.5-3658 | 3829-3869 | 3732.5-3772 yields 5.95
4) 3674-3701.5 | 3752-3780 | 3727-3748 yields 1.02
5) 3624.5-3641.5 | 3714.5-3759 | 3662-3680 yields 2.65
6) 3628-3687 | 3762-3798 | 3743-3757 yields 1.35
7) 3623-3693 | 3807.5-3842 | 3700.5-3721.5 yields 3.81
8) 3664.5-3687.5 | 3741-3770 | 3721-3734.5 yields 1.33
